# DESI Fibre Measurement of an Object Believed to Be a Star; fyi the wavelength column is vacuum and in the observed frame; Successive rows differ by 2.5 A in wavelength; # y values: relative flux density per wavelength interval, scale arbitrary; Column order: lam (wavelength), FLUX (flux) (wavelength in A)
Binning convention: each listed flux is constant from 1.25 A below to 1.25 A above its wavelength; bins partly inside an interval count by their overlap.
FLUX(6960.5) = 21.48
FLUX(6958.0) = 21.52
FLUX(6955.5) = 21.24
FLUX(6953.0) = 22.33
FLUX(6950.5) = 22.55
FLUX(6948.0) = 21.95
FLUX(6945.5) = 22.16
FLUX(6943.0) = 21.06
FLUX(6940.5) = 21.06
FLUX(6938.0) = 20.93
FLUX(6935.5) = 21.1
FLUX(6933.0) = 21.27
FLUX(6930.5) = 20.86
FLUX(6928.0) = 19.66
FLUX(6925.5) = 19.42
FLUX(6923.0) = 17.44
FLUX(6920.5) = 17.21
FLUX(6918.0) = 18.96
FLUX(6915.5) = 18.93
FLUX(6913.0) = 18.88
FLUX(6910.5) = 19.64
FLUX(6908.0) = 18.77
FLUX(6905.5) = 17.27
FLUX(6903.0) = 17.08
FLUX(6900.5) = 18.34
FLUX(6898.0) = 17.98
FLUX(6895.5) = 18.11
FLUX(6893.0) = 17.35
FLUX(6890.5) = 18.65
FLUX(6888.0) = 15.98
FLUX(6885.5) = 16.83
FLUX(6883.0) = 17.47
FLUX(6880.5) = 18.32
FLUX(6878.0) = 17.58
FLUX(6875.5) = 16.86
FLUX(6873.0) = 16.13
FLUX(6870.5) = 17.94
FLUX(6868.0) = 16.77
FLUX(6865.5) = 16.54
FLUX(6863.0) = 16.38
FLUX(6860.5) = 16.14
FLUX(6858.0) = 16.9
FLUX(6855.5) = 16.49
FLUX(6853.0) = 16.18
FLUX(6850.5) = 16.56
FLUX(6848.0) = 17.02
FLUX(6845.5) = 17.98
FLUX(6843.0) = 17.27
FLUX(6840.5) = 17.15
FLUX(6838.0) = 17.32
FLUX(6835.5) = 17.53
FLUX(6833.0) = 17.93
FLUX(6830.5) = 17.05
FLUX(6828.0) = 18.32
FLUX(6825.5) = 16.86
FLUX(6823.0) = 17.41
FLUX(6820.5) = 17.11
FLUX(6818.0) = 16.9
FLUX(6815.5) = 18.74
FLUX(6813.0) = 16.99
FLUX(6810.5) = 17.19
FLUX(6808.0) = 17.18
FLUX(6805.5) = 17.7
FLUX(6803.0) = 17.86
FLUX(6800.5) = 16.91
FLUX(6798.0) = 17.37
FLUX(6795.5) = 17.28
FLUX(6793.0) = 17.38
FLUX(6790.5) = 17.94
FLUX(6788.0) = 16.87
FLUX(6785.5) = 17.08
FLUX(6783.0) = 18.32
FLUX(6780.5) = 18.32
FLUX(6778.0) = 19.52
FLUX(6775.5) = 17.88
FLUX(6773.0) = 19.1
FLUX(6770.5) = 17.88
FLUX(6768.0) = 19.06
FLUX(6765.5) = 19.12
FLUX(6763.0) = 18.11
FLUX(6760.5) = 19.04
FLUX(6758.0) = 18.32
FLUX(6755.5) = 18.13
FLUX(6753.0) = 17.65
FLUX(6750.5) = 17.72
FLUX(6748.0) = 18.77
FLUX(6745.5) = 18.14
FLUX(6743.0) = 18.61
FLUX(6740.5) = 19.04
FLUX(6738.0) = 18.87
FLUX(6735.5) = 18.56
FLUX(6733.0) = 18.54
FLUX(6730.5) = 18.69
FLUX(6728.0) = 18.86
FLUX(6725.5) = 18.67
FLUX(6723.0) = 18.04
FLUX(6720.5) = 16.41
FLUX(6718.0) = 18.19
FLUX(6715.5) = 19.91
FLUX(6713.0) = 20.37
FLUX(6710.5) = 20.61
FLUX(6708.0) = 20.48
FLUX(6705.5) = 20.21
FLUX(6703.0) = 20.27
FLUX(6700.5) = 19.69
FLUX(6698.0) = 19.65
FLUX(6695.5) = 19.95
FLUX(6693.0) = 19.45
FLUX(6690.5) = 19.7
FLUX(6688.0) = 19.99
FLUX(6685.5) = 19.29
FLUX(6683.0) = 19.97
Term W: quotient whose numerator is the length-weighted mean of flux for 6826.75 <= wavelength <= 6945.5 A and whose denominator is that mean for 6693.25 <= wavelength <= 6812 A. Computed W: 0.98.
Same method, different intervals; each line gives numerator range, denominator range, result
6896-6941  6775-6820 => 1.08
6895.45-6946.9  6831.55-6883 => 1.14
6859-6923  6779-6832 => 1.01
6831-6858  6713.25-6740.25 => 0.92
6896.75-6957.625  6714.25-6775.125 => 1.08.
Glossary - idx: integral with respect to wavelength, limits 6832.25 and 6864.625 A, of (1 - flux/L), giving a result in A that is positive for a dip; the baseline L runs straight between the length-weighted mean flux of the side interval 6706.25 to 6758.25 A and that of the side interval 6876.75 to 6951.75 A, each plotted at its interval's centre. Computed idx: 3.4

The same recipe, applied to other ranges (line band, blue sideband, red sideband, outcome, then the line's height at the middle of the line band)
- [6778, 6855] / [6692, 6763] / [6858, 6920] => 3.3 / 18.2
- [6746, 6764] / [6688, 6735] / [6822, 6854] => 0.4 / 18.6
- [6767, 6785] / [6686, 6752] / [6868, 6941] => 0.4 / 18.9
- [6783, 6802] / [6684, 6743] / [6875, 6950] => 1.8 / 19.1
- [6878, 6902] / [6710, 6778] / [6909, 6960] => 2.8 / 20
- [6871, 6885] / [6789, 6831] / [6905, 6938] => 1.0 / 18.6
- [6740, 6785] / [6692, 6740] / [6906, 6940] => 1.9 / 19.3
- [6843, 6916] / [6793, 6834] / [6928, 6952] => 7.8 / 19.5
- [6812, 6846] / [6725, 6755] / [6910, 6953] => 3.3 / 19.3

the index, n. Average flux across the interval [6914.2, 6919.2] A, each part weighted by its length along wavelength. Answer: 18.9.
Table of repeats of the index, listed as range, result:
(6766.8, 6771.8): 18.5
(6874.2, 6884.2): 17.6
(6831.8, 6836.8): 17.7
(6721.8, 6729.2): 18.5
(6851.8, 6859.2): 16.5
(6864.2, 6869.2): 16.7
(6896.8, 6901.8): 18.2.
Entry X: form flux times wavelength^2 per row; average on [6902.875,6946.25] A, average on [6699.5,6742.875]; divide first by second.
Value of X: 1.09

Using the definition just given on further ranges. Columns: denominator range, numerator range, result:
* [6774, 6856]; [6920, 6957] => 1.23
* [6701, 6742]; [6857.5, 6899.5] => 0.94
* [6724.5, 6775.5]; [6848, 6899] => 0.95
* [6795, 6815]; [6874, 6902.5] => 1.04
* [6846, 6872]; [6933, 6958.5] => 1.32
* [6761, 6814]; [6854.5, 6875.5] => 0.95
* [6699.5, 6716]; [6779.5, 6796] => 0.89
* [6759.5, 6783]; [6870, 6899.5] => 0.97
